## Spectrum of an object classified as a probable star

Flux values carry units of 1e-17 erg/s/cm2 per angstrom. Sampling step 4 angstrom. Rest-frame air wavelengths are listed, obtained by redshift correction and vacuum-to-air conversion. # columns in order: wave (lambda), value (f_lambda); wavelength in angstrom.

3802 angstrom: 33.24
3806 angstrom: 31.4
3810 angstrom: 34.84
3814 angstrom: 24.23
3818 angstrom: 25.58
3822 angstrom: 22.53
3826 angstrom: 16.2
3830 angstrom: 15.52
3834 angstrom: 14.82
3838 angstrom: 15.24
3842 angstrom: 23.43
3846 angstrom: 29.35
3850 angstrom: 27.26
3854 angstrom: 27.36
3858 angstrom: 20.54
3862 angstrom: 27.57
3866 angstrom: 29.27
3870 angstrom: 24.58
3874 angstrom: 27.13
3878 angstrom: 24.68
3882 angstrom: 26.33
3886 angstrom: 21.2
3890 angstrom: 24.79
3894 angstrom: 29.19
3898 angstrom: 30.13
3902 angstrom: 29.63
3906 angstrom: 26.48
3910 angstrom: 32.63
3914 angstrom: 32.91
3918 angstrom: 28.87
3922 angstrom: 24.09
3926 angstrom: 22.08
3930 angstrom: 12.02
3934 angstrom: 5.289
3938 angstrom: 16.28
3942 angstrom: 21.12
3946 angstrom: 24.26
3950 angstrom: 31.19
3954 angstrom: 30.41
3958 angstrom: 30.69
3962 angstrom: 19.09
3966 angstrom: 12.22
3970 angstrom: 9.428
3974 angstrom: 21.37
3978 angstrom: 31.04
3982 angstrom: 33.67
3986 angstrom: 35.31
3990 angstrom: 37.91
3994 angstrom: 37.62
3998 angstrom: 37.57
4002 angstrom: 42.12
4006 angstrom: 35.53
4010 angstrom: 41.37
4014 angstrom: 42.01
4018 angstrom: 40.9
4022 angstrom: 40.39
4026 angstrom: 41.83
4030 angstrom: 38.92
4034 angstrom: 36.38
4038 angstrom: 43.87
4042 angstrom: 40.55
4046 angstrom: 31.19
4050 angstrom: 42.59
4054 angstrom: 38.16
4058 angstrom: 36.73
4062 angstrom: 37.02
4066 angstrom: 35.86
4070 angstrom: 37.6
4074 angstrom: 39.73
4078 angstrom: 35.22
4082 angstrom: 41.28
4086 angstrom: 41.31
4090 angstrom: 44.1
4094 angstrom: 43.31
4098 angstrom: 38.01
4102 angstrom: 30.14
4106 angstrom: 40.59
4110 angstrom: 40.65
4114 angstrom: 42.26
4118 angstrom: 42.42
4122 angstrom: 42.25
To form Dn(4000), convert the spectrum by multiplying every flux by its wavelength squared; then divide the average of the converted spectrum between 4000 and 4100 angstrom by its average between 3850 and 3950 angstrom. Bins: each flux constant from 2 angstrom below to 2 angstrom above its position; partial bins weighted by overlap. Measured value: 1.72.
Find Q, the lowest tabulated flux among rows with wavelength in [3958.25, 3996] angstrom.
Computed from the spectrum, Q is 9.428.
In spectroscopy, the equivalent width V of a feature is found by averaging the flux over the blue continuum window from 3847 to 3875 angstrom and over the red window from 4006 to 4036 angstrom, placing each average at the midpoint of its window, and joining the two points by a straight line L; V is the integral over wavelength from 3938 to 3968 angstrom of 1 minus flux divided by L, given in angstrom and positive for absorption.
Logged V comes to 9.2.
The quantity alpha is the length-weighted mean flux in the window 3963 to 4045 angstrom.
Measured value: 34.8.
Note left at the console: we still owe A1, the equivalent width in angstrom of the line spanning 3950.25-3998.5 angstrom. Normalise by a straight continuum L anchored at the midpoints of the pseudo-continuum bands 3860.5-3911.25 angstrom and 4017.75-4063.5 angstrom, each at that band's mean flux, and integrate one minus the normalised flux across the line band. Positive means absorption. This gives 8.8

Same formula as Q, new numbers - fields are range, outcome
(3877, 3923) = 21.2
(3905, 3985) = 5.289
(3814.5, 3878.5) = 14.82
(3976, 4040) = 31.04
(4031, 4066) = 31.19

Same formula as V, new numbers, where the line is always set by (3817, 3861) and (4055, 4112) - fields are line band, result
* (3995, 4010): -2.6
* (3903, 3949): 8.0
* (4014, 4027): -2.6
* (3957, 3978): 7.8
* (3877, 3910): -1.9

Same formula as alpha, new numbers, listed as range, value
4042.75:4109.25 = 38.4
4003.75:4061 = 39.3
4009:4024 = 41.2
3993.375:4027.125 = 40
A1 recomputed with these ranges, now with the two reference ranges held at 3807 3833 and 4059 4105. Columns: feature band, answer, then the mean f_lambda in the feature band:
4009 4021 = -2.3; 41.3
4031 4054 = -1.7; 38.9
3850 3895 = 0.9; 25.7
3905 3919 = -1.0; 30.6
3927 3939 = 7.3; 11.7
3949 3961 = 0.5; 29.8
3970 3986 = 2.7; 27.1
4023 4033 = -1.3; 40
